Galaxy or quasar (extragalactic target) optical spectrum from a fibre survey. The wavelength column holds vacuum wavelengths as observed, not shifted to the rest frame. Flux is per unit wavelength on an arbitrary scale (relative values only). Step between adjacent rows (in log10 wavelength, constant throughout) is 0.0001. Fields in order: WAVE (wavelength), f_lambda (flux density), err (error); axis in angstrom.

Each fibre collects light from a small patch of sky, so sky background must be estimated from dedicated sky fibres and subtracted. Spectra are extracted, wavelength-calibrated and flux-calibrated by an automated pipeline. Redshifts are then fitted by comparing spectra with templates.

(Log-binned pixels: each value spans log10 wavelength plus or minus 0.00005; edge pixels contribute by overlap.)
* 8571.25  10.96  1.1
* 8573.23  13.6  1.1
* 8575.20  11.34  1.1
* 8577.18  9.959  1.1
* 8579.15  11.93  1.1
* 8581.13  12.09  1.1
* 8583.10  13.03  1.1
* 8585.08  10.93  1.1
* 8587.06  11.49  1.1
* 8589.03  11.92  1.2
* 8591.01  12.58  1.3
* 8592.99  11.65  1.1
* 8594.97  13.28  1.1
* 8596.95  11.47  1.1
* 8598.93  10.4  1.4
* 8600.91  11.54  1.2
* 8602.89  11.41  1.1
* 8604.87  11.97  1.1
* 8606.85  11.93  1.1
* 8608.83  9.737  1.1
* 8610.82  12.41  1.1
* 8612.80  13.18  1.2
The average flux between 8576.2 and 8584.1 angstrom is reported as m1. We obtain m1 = 11.8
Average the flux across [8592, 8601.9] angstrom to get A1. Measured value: 11.7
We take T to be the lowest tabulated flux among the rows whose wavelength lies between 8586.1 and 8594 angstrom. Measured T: 11.49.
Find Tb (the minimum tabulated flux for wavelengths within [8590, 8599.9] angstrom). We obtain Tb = 10.4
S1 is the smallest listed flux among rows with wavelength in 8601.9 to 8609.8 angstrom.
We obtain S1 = 9.737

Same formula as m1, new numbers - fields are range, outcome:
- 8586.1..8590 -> 11.7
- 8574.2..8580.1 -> 11.1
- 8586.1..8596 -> 12.2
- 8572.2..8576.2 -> 12.4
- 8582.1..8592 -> 12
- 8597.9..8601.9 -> 11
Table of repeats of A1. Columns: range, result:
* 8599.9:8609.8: 11.3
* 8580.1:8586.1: 12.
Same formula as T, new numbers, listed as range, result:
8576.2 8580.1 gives 9.959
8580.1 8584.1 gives 12.09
